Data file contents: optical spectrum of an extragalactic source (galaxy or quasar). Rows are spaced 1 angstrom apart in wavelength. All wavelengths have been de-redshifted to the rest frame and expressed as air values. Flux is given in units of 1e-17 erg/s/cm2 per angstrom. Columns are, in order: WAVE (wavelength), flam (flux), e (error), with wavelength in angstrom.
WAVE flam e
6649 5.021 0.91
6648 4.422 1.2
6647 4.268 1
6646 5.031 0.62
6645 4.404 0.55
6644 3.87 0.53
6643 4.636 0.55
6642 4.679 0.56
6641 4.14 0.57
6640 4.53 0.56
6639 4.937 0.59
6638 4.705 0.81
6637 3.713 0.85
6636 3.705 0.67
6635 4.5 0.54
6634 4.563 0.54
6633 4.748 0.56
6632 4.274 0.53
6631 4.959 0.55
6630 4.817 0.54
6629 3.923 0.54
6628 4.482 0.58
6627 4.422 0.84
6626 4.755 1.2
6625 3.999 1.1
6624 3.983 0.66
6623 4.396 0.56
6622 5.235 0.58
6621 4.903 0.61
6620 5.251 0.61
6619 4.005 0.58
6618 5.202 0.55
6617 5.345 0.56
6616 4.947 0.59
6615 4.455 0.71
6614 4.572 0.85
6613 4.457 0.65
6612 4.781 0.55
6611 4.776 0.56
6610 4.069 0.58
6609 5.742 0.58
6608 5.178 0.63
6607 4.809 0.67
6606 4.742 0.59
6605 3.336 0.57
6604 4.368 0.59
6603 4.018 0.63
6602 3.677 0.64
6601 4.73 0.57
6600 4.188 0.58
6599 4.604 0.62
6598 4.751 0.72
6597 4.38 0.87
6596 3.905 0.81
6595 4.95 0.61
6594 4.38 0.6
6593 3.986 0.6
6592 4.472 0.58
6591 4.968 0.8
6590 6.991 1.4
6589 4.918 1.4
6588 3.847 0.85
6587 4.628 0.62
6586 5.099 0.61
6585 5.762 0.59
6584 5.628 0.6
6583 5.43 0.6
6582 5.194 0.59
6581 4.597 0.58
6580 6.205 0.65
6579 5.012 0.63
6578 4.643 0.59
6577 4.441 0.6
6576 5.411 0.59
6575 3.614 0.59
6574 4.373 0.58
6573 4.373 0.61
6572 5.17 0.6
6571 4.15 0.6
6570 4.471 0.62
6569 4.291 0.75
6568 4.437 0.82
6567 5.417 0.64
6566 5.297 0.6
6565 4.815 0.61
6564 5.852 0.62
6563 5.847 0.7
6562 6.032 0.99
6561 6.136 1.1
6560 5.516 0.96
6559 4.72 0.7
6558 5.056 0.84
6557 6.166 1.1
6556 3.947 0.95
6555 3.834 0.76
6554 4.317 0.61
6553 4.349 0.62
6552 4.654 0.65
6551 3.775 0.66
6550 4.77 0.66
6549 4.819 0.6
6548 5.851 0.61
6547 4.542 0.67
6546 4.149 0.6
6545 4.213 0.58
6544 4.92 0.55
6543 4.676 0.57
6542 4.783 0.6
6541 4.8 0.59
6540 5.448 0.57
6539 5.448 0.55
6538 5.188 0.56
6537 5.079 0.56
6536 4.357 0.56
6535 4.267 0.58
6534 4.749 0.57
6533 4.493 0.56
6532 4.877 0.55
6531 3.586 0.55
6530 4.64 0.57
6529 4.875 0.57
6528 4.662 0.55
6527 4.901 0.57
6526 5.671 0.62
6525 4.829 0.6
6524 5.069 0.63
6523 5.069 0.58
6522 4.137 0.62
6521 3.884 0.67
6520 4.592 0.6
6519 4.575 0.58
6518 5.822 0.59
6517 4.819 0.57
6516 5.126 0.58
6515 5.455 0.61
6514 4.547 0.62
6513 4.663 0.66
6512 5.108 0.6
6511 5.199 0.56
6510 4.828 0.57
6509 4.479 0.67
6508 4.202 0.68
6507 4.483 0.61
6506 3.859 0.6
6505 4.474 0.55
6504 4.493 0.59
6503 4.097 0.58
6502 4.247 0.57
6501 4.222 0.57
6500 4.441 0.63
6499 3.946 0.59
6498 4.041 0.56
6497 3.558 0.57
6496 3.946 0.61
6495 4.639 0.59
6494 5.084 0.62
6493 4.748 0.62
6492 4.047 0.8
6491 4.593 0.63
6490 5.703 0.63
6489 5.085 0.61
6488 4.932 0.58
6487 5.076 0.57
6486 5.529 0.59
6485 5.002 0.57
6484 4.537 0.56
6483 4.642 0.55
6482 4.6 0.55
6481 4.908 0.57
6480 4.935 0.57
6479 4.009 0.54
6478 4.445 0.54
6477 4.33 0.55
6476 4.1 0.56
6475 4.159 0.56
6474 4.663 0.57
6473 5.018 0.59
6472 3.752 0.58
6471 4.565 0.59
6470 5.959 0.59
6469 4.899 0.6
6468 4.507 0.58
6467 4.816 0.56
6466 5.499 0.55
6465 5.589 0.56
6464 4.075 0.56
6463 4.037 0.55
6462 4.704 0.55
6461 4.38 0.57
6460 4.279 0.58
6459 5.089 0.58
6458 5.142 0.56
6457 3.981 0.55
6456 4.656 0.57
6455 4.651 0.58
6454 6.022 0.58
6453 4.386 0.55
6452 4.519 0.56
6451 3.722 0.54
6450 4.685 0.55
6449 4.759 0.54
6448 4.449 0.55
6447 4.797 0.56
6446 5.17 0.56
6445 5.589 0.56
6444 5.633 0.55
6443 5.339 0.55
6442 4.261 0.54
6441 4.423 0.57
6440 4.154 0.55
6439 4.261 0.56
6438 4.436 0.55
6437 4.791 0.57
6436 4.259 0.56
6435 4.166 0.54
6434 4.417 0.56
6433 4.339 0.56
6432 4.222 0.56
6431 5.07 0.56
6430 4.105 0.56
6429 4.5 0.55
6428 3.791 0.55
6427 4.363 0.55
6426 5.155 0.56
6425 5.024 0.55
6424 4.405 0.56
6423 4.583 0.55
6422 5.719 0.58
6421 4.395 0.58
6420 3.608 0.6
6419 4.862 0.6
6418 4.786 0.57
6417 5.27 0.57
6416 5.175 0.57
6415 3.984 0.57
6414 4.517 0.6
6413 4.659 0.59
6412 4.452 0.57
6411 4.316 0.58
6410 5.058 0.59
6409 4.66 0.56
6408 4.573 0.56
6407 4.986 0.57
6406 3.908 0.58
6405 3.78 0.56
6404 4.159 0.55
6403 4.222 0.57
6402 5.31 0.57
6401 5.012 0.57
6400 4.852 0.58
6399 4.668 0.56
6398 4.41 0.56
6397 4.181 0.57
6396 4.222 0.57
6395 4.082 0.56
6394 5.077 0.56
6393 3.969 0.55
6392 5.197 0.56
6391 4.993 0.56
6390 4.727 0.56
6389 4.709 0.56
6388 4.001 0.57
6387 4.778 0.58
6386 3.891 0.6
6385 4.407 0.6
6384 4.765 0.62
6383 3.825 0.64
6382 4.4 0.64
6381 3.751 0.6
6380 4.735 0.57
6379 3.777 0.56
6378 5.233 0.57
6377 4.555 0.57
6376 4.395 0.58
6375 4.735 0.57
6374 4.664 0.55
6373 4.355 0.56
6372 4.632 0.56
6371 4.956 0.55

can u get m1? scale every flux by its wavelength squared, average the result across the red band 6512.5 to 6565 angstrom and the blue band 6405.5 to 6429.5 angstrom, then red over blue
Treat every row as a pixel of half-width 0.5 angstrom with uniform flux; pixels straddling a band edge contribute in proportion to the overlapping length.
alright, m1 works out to 1.1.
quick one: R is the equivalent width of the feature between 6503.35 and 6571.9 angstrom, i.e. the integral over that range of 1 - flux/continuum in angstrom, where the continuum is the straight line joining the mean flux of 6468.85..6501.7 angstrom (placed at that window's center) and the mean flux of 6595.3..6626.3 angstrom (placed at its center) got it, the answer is -3.2 angstrom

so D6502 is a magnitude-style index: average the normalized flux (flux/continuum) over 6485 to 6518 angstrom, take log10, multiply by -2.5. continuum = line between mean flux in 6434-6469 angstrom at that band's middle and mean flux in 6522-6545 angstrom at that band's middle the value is 0.03 mag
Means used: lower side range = 4.68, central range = 4.64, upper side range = 4.81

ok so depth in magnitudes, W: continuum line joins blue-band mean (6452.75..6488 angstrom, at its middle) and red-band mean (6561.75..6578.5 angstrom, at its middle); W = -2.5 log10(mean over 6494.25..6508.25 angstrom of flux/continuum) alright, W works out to 0.13 mag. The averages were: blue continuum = 4.72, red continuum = 4.84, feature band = 4.2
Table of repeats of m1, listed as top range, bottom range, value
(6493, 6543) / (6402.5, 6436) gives 1.06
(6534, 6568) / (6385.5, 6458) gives 1.12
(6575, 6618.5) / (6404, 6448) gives 1.09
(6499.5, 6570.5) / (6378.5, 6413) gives 1.12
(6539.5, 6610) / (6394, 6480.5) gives 1.09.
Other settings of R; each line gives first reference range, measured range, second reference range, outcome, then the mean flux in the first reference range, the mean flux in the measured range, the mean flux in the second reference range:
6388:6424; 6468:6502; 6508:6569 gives 1.06 angstrom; 4.59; 4.6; 4.86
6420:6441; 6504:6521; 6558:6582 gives 0.20 angstrom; 4.48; 4.73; 5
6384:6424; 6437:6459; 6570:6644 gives -0.68 angstrom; 4.57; 4.73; 4.64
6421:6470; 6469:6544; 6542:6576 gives 1.15 angstrom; 4.67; 4.68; 4.81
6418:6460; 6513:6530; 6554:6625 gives -0.50 angstrom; 4.63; 4.86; 4.8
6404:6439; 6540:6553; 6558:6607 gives 0.22 angstrom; 4.53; 4.68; 4.83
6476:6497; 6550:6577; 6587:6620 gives -1.11 angstrom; 4.7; 4.84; 4.62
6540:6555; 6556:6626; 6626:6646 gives -4.43 angstrom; 4.62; 4.82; 4.45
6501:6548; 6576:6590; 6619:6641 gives -1.60 angstrom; 4.71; 5.11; 4.49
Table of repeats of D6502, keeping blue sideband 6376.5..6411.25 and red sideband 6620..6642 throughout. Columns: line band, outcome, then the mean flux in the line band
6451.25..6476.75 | -0.046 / 4.68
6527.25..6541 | -0.061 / 4.75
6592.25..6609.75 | 0.009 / 4.45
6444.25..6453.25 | -0.052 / 4.71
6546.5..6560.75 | -0.064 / 4.76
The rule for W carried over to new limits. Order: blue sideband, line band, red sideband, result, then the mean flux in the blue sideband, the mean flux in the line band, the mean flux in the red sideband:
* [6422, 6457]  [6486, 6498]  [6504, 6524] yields 0.000 mag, 4.63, 4.68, 4.71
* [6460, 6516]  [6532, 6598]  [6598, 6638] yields -0.068 mag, 4.62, 4.86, 4.53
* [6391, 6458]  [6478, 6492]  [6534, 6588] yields -0.025 mag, 4.6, 4.84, 4.89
